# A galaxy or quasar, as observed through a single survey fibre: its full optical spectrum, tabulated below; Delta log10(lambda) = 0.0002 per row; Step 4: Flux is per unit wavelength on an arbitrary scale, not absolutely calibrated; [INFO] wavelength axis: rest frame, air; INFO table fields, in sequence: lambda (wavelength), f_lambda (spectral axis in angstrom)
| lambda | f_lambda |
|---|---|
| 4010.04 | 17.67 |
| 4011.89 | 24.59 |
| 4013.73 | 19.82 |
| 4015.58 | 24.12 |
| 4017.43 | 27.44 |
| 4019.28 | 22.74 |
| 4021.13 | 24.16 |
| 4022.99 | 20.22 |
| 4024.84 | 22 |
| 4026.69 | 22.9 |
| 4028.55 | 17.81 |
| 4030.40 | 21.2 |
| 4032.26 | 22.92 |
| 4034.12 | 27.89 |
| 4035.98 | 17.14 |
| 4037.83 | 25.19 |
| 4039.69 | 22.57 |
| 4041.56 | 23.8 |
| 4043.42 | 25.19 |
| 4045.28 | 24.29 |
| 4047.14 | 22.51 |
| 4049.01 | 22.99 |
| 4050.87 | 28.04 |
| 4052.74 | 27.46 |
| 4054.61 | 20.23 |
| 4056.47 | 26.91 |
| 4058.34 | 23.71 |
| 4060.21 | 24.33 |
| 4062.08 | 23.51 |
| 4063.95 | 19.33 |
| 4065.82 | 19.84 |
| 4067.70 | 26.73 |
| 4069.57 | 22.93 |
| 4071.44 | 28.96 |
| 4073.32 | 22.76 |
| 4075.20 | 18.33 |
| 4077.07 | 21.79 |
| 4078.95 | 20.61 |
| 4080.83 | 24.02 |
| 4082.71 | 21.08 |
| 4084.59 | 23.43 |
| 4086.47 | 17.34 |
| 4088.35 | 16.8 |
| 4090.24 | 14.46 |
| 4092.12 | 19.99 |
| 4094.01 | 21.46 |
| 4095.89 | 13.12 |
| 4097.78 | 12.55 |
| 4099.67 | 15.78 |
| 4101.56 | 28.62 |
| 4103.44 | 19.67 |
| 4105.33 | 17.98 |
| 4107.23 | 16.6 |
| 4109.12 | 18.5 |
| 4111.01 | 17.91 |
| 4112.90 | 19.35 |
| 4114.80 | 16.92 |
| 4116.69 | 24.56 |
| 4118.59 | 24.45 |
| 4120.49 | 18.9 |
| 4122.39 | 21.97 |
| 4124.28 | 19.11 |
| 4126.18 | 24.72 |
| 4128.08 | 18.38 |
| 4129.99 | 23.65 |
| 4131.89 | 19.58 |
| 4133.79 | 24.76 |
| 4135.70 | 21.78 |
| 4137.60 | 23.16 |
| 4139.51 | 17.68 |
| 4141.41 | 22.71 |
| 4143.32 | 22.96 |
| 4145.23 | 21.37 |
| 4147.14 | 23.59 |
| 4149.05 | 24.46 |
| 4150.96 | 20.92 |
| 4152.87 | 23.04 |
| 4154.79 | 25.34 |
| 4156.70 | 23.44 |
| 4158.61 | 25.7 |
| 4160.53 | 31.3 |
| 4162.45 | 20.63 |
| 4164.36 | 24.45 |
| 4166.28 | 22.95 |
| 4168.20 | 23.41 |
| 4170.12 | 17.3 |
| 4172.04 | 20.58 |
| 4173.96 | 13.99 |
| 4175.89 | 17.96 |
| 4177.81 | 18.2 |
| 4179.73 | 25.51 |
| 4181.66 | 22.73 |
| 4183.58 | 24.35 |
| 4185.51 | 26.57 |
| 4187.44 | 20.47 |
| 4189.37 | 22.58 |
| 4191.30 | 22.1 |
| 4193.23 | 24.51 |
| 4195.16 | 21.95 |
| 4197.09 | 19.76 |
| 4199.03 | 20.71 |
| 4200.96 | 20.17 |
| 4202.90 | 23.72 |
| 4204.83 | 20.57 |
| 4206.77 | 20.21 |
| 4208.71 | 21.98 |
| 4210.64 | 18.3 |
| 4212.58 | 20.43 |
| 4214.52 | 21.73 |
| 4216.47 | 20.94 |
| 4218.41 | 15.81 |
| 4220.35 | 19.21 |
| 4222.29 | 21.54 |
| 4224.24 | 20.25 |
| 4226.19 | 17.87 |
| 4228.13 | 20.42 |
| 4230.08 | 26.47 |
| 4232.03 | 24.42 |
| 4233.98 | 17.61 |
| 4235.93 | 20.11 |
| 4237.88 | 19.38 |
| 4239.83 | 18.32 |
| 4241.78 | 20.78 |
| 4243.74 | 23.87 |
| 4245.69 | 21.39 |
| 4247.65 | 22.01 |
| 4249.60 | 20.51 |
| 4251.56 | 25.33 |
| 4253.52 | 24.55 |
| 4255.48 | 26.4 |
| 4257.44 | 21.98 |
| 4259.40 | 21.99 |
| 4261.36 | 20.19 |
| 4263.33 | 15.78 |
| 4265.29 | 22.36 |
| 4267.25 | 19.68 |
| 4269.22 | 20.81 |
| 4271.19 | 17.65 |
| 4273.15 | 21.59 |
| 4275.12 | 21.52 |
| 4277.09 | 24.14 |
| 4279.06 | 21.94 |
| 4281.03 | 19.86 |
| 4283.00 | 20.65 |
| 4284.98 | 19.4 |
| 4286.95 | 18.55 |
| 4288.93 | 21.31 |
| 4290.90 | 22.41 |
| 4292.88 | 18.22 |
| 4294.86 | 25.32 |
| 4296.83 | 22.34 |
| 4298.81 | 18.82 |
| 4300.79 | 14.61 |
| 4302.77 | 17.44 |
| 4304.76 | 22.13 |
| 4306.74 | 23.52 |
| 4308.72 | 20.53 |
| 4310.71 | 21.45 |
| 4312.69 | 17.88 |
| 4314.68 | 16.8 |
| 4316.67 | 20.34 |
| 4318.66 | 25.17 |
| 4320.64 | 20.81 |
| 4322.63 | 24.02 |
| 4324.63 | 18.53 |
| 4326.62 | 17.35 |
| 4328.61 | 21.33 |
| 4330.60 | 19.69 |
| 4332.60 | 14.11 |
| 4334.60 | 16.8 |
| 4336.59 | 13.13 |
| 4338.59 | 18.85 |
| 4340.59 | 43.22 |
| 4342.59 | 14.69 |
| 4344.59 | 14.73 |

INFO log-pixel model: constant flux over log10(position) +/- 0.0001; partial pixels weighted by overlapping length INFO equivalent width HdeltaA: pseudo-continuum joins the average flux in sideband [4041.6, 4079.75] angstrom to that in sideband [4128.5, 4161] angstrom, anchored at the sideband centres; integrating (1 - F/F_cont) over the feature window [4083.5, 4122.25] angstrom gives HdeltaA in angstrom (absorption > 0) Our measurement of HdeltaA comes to 7.2 angstrom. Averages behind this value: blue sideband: 23.5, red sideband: 23.1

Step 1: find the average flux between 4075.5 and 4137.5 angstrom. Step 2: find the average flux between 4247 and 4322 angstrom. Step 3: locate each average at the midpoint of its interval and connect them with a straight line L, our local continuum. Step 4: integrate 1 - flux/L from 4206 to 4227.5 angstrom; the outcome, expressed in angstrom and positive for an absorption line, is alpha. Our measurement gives 0.8 angstrom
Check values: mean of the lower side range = 20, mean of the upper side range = 21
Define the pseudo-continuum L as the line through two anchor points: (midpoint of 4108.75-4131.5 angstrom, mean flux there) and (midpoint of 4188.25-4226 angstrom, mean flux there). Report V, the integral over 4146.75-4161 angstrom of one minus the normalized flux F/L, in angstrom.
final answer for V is -2.6 angstrom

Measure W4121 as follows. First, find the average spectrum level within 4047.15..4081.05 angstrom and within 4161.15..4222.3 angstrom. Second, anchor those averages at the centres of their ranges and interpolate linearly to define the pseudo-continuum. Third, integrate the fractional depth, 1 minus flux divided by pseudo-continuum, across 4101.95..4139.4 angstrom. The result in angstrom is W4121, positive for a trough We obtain 2.88 angstrom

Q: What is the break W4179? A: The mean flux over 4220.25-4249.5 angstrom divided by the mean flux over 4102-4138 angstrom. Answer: 1.0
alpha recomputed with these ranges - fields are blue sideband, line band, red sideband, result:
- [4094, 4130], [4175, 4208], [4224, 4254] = -1.8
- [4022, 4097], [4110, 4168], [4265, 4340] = -2.4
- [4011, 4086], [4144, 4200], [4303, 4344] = -1.3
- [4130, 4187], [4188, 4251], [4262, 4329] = 1.7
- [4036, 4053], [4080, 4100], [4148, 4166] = 5.0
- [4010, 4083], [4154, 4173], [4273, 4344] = -1.4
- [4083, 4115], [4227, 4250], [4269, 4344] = -1.8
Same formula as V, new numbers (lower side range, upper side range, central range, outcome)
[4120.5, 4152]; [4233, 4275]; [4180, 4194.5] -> -1.3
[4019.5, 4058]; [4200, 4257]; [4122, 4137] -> 0.3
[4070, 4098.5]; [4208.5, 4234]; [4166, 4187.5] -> -0.8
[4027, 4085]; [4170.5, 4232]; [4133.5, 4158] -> -1.0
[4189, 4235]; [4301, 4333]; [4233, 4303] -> -1.3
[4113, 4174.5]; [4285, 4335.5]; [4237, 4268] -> -1.2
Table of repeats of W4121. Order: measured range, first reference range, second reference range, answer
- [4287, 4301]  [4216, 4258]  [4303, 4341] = 0.06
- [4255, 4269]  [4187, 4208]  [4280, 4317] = -0.25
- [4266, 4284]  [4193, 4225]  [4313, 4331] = -0.37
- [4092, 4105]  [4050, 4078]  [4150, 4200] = 2.58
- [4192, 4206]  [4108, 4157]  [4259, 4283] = -0.32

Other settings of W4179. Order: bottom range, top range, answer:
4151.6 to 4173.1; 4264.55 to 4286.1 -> 0.89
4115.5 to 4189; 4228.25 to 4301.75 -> 0.95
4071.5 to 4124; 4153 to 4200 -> 1.13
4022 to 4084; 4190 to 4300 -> 0.92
